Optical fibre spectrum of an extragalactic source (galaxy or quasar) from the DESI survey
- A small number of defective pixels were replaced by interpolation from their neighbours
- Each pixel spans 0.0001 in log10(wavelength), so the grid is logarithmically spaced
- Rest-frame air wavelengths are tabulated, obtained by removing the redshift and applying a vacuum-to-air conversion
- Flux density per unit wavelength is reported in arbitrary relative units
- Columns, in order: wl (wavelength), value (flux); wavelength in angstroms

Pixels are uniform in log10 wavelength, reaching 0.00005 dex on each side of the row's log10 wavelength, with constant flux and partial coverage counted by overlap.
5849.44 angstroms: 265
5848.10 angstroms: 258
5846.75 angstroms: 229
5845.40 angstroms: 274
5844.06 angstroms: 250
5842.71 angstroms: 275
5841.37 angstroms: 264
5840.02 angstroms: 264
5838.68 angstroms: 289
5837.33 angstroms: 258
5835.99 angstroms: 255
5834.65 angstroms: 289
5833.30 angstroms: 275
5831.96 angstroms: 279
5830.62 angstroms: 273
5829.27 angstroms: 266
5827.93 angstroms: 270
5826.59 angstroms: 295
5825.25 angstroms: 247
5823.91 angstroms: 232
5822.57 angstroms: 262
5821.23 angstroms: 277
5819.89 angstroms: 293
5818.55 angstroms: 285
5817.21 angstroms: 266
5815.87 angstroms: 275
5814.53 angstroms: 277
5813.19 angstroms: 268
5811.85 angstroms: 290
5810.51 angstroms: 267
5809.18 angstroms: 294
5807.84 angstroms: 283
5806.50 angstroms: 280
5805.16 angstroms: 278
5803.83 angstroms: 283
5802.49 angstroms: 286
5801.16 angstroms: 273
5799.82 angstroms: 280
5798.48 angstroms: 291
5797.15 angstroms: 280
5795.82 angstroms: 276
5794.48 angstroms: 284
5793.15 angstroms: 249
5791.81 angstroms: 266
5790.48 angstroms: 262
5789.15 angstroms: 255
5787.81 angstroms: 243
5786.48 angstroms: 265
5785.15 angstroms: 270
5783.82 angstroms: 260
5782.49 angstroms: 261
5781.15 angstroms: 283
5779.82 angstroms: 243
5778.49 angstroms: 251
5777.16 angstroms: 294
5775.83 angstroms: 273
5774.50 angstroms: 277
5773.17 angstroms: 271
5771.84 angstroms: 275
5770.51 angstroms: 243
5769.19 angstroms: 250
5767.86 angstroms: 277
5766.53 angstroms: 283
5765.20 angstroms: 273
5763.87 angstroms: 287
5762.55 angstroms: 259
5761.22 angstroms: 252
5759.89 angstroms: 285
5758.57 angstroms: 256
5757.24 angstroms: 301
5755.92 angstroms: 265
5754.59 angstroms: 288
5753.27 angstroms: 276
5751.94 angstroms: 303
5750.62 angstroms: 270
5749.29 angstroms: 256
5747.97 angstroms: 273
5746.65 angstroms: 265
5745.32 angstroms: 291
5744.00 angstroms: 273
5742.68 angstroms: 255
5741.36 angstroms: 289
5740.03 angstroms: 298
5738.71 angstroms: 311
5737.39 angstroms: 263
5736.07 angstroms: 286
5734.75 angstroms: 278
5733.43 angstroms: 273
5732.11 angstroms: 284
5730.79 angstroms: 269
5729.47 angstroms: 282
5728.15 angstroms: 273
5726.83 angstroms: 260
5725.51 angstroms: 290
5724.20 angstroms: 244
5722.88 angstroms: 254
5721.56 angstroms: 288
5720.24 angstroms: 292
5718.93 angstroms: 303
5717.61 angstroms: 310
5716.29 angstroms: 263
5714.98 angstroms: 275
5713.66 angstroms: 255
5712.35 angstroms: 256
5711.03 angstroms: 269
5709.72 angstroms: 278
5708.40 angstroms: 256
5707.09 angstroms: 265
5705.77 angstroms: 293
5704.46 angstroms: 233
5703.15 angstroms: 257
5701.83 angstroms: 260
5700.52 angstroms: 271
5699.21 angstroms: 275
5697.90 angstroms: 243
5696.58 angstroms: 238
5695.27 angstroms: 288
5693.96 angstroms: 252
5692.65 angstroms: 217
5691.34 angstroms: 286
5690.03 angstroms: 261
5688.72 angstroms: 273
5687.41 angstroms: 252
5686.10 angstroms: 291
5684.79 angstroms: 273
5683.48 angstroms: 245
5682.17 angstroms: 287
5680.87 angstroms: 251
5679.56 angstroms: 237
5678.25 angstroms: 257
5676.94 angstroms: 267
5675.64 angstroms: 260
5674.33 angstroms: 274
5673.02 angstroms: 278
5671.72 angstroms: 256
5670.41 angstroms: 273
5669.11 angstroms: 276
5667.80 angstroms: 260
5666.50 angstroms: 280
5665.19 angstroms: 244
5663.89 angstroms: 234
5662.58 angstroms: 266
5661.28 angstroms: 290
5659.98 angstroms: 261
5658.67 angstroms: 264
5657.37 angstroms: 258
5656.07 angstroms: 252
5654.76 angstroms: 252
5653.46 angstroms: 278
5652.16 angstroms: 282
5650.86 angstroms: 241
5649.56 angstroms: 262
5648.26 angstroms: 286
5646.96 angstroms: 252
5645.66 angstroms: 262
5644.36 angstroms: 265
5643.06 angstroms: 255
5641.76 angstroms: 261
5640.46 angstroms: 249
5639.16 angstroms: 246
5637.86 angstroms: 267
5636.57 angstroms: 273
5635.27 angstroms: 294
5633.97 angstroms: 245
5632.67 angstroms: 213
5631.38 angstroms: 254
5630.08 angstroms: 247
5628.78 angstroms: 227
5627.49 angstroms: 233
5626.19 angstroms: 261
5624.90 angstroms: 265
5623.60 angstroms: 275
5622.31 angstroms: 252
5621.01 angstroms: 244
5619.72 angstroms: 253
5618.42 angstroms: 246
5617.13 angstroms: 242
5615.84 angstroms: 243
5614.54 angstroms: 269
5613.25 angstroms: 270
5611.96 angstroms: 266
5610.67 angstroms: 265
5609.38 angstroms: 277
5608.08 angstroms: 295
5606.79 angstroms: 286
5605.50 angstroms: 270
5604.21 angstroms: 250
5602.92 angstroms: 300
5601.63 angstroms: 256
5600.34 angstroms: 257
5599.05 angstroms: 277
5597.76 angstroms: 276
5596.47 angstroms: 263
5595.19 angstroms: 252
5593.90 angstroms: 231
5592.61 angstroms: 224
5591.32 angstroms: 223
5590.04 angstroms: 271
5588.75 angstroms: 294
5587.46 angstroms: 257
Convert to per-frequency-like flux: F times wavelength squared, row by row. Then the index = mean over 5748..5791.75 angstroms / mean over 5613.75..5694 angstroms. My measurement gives 1.08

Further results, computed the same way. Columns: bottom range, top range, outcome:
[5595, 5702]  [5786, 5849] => 1.10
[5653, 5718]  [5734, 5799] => 1.06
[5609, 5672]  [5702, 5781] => 1.09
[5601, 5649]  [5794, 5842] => 1.13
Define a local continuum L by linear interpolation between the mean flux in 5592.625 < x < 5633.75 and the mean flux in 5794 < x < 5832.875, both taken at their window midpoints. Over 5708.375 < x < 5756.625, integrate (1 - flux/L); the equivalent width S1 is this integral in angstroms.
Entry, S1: -1.4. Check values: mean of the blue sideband 258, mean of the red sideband 276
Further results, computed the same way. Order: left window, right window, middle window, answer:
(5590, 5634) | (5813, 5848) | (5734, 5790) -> -1.5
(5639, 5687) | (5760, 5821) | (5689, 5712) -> 0.4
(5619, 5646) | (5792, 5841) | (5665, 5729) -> -1.2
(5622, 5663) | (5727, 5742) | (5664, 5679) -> 0.1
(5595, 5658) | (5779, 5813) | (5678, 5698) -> 0.4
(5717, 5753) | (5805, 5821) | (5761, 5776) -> 0.6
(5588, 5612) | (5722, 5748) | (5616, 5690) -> 2.6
